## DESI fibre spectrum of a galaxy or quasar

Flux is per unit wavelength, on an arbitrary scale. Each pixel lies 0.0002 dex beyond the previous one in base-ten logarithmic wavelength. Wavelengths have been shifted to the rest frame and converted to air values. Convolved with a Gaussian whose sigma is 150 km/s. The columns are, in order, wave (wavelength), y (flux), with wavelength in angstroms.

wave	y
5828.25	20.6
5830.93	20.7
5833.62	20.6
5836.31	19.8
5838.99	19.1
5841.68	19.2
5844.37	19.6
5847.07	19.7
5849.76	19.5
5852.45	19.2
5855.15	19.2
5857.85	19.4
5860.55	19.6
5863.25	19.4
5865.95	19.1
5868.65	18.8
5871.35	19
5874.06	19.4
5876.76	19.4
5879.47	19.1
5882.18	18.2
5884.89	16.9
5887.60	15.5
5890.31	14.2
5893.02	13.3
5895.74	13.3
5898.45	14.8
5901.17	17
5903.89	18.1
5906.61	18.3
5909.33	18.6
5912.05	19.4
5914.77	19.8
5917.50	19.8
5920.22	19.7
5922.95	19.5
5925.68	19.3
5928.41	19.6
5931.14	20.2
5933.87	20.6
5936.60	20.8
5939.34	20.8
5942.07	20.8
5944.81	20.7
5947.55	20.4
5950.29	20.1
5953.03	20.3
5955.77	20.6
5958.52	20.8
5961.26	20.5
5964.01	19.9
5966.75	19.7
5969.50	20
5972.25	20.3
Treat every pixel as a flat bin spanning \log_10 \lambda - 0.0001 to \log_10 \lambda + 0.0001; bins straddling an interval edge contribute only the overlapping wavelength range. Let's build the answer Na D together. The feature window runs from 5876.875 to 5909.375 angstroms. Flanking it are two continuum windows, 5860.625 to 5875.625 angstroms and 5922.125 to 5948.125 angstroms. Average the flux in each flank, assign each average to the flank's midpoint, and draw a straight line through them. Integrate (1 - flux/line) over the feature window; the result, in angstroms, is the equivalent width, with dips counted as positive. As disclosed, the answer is 5.2 angstroms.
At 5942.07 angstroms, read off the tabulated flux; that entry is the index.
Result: 20.8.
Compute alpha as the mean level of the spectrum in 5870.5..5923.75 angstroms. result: 17.6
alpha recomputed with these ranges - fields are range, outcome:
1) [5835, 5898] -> 18.2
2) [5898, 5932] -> 18.9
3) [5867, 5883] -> 19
